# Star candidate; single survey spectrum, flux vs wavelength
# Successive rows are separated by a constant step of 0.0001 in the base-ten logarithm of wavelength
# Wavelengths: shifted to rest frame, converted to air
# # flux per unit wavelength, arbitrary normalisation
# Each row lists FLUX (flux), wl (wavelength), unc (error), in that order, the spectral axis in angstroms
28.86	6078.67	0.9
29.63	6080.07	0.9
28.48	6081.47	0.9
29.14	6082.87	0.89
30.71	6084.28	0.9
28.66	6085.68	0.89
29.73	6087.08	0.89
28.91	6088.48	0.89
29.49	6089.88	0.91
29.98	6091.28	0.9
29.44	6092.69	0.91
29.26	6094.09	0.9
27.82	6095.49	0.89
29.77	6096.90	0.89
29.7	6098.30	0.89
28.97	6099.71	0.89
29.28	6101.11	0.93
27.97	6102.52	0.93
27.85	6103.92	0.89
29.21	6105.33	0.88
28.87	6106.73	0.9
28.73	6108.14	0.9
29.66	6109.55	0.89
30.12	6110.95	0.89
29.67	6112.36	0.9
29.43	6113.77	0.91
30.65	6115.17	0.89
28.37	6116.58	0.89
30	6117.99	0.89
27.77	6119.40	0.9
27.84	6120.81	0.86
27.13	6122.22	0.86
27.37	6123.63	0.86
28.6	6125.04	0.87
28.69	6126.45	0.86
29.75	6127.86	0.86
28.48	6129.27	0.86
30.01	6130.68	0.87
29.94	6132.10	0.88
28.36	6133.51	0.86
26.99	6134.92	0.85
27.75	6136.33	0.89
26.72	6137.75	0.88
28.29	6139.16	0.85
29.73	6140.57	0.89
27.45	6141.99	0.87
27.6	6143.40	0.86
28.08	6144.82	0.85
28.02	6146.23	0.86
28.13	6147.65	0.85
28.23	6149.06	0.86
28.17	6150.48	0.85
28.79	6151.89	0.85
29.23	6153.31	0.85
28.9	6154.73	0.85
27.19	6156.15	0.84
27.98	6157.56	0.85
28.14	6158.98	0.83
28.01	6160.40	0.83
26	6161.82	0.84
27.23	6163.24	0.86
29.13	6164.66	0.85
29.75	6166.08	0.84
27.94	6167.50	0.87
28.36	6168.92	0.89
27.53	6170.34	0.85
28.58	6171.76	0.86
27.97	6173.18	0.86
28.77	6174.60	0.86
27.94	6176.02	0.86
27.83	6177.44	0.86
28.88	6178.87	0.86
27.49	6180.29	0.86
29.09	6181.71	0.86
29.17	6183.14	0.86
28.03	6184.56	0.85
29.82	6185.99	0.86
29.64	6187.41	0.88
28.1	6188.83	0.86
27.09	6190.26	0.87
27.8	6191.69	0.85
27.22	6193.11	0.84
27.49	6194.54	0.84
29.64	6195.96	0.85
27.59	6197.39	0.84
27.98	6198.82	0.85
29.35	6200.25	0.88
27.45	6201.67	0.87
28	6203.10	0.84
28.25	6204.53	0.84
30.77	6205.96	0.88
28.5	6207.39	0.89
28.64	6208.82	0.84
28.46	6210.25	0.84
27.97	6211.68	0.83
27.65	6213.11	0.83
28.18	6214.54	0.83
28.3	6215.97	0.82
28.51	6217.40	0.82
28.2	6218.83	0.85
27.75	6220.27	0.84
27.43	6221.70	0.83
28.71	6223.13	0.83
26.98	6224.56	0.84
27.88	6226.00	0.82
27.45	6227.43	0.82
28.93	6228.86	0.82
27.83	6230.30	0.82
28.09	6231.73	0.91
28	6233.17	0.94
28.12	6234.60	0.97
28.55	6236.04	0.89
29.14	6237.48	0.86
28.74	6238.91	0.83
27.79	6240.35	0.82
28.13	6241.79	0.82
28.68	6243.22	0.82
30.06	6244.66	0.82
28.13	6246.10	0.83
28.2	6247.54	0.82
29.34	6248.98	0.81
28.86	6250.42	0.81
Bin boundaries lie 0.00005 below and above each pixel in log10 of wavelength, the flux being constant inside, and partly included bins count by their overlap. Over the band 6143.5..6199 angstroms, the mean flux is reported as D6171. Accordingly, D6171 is 28.2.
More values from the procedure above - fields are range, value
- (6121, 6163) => 28.2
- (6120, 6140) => 28.3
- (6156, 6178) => 28.1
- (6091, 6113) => 29.1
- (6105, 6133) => 29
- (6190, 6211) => 28.3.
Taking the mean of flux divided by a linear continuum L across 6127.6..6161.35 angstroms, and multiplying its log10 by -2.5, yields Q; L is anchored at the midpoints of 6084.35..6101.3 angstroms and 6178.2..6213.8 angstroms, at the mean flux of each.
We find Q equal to 0.02 mag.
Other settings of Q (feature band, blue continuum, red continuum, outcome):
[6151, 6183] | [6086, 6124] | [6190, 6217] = 0.01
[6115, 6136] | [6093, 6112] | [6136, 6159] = 0.00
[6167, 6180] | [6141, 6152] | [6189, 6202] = -0.01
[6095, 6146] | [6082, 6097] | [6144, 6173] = 0.00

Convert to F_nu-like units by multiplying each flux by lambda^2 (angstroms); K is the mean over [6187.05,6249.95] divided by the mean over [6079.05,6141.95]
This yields 1.0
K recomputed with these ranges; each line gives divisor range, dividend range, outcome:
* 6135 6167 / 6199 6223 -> 1.03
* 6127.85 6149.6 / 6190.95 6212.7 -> 1.02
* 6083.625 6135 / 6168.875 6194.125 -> 1.00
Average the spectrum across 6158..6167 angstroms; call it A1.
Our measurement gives 28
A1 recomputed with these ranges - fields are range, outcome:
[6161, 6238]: 28.2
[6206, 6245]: 28.3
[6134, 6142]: 27.9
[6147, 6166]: 28.1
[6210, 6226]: 28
